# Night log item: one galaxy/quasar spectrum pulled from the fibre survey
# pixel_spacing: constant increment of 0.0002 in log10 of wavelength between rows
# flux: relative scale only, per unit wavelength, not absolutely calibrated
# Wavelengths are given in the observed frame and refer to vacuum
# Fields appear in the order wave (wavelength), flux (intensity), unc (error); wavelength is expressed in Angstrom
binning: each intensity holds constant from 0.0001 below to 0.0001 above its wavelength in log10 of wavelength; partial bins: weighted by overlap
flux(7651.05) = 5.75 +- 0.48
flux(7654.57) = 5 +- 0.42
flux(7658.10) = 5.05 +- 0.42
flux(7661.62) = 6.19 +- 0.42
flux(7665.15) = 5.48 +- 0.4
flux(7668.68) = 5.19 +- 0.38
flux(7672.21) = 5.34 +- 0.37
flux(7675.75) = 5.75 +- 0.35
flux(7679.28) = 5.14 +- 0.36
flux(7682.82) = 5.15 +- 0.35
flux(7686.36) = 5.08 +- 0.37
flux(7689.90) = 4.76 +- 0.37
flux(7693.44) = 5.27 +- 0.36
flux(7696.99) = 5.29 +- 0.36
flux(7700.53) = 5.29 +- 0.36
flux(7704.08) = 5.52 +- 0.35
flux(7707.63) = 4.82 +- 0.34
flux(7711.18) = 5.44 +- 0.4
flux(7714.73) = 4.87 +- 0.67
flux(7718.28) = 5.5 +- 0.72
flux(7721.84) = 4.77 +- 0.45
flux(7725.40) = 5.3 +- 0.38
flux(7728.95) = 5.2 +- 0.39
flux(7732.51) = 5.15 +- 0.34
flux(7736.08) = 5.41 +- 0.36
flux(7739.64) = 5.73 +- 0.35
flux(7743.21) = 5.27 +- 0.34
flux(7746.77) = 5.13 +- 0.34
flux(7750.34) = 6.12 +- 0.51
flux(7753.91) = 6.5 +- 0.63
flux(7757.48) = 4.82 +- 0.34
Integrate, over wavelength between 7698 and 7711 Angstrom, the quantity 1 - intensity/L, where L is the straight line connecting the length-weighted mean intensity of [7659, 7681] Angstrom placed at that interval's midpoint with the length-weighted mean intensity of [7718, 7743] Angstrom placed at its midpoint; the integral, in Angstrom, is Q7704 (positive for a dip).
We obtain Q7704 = 0.3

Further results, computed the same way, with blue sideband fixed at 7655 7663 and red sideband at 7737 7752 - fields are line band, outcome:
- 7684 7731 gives 3.1 Angstrom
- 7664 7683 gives 0.5 Angstrom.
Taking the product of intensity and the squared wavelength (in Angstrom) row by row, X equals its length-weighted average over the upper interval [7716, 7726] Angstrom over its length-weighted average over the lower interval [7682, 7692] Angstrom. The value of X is 1.0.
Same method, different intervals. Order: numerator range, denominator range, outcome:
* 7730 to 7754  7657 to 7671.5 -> 1.03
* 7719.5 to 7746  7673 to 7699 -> 1.02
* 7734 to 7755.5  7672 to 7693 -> 1.11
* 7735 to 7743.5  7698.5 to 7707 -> 1.04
